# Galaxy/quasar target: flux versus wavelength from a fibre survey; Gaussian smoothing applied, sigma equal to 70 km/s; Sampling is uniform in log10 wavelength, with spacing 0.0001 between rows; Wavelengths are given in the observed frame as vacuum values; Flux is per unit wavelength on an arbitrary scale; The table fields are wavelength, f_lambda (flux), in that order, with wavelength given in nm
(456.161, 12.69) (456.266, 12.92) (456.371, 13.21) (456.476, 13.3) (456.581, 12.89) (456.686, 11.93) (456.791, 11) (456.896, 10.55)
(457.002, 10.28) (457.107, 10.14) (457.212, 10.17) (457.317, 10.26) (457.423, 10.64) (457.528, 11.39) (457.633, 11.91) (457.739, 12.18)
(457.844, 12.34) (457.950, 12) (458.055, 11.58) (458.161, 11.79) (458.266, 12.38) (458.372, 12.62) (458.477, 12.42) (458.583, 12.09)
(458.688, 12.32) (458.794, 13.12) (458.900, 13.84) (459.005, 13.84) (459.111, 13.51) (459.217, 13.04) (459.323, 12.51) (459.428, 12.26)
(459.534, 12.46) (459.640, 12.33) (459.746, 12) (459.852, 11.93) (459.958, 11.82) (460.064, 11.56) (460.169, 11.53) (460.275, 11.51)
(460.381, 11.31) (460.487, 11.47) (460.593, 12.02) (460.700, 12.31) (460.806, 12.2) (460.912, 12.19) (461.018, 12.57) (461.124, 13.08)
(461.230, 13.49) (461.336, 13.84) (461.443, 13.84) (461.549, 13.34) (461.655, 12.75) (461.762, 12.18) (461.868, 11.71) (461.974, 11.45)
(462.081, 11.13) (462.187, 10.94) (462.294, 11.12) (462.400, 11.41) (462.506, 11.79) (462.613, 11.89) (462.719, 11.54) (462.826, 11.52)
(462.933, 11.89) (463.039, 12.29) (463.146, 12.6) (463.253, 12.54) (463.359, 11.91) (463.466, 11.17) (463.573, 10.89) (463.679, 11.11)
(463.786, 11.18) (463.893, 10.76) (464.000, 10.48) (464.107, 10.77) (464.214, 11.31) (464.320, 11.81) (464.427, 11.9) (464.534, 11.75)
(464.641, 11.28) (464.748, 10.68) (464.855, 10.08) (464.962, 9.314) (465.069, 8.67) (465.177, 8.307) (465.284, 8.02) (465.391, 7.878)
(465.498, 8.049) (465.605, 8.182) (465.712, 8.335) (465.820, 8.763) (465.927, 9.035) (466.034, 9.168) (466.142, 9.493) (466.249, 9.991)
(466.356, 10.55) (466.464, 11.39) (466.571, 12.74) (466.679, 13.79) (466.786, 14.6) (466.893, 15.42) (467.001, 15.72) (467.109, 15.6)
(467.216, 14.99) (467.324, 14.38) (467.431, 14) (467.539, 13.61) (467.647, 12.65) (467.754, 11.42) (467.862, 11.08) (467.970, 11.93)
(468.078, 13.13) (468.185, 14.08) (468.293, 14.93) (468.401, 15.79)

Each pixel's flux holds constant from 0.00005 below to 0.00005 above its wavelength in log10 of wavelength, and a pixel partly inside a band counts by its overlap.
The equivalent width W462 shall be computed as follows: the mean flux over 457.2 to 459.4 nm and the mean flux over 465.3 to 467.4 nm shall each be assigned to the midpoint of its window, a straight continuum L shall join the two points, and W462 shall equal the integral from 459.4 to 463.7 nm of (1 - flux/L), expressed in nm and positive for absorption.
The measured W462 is -0.04 nm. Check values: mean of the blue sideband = 12.2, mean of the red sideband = 11.5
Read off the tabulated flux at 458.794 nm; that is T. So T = 13.12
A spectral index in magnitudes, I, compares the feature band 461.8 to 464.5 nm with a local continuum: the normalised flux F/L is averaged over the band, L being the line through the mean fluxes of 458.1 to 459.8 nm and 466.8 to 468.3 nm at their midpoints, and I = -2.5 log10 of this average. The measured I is 0.15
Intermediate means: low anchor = 12.6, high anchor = 13.8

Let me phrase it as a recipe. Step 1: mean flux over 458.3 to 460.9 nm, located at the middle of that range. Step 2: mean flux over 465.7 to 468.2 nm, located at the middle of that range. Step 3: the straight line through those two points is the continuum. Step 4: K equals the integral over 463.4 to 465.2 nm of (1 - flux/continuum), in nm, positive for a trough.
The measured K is 0.24 nm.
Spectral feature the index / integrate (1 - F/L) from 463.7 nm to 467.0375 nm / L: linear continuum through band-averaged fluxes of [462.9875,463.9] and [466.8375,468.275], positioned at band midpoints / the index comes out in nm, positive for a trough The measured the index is 0.53 nm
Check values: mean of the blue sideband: 11.6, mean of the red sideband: 13.7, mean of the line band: 10.6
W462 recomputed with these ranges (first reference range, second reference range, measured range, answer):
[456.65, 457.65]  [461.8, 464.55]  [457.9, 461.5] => -0.441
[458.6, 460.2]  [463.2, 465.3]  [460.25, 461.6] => -0.068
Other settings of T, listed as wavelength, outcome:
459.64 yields 12.33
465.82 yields 8.763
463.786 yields 11.18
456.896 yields 10.55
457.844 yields 12.34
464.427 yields 11.9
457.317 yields 10.26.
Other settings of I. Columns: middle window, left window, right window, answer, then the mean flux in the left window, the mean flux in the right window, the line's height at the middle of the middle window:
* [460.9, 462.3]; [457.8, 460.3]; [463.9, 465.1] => -0.07 mag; 12.4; 10.8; 11.6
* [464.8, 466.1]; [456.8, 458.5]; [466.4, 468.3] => 0.45 mag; 11.4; 13.6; 13.2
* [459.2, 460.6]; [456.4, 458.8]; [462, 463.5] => -0.02 mag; 11.7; 11.7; 11.7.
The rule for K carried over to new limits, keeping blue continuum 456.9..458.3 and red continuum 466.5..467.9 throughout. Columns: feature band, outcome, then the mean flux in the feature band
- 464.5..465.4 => 0.25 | 9.58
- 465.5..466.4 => 0.29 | 9.11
